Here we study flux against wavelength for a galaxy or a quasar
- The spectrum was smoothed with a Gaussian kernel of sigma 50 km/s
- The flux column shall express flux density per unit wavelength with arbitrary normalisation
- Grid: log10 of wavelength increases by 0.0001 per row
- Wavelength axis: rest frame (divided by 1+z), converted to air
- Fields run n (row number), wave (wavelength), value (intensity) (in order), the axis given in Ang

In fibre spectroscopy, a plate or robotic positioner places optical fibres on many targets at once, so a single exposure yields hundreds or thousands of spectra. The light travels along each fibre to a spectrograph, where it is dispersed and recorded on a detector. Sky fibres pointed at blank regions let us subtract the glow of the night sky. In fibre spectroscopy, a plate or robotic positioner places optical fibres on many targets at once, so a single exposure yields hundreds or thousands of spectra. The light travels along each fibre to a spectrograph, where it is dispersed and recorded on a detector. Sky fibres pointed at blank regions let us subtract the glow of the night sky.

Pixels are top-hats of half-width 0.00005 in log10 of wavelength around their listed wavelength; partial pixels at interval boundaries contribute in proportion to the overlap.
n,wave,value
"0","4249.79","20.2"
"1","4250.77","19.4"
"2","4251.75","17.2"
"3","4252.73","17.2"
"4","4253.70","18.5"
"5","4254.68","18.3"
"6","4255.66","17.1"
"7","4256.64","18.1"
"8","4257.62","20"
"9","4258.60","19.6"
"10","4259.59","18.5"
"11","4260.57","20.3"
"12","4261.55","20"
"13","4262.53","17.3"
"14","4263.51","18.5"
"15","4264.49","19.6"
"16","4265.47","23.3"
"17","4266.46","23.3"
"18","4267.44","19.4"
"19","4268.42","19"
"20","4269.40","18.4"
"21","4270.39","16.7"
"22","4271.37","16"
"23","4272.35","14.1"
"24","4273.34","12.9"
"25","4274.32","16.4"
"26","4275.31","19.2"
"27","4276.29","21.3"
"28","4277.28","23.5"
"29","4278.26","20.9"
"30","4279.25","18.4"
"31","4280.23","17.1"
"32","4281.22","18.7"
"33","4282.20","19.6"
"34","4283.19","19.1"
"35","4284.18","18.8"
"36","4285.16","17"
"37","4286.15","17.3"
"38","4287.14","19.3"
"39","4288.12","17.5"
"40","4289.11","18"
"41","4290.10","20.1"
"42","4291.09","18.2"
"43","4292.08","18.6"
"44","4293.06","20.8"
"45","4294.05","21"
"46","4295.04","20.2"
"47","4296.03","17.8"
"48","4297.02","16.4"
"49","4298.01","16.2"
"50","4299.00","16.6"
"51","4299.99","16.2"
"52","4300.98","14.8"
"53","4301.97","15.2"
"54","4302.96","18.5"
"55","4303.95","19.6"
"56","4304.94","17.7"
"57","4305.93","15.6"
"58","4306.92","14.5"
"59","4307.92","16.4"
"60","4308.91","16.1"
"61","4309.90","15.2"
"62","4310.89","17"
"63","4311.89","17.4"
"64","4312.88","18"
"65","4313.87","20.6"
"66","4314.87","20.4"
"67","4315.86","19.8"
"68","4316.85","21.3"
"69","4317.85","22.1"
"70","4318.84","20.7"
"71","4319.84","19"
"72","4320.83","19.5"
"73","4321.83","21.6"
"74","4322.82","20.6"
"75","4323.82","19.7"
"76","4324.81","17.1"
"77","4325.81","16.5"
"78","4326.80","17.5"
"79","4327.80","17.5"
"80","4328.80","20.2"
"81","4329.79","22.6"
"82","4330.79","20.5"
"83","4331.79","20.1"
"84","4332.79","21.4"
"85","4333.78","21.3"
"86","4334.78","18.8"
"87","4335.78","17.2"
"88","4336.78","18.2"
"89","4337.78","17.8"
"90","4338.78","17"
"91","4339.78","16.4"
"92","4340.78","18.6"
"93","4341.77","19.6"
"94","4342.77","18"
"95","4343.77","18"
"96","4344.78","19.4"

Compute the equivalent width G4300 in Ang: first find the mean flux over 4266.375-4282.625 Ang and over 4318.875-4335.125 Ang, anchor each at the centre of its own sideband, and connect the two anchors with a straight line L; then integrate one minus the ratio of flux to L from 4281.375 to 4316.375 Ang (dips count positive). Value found 2.0 Ang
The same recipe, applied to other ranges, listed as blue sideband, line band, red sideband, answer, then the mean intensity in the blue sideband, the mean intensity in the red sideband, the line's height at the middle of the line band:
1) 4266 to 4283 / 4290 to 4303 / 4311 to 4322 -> 0.95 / 18.5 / 19.9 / 19.2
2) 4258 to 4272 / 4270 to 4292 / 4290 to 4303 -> 0.35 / 19.2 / 17.8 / 18.5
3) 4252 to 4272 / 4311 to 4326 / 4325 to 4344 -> -0.64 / 18.9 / 18.8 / 18.8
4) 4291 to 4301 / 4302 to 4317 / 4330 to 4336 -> 0.87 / 18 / 20.1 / 18.8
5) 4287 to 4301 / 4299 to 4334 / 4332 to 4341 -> -0.36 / 18.2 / 18.6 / 18.4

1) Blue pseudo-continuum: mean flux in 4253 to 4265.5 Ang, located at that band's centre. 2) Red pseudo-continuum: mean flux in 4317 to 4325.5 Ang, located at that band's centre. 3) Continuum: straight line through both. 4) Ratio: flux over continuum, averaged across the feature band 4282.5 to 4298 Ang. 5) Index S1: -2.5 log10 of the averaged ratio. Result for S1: 0.051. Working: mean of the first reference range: 19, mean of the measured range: 18.6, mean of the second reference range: 20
